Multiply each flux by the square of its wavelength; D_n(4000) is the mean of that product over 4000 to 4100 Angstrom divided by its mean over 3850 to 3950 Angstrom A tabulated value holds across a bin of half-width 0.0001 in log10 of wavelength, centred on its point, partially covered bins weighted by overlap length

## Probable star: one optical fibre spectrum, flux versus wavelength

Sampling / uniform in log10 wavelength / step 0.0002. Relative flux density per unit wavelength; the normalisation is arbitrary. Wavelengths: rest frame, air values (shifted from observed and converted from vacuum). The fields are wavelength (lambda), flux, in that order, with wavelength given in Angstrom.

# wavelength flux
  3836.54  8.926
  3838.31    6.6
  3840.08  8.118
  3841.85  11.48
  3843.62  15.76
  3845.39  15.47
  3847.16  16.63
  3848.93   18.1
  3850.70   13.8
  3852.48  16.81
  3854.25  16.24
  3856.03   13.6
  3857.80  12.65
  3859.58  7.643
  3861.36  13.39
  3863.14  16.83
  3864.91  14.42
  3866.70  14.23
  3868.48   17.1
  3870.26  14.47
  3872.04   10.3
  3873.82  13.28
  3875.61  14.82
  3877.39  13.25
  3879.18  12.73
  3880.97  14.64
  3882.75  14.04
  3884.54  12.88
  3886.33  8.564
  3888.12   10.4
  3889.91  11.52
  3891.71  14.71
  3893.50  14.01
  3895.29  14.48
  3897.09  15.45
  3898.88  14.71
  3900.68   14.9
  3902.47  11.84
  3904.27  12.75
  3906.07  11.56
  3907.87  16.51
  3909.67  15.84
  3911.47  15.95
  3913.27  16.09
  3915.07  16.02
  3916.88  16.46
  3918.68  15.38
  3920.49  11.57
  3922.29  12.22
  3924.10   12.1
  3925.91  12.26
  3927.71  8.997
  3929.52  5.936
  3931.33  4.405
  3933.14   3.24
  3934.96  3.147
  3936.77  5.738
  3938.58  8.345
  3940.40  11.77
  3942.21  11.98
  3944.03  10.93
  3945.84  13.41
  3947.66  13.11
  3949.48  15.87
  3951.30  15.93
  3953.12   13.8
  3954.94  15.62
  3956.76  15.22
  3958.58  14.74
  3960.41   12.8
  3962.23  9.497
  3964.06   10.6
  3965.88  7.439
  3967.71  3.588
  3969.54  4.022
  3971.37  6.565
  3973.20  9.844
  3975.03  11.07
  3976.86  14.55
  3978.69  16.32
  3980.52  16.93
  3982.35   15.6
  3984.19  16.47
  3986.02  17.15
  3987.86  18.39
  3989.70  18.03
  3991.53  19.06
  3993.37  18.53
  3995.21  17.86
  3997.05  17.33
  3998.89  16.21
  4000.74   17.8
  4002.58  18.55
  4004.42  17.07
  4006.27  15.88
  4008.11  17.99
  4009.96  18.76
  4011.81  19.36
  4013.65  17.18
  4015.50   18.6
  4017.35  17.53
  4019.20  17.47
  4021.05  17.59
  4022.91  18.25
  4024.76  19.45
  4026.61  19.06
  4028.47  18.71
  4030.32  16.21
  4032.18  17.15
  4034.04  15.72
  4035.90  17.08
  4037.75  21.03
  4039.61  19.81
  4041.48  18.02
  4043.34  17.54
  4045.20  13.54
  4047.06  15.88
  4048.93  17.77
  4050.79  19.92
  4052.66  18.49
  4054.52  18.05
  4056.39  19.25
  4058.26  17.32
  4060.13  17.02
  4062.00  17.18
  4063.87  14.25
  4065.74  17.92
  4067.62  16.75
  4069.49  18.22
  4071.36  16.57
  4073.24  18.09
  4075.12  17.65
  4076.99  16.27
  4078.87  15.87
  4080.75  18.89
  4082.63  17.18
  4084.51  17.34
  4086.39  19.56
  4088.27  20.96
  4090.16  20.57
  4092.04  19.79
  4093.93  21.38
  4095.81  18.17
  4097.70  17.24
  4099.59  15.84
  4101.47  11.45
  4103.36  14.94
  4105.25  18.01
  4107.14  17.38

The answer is 1.53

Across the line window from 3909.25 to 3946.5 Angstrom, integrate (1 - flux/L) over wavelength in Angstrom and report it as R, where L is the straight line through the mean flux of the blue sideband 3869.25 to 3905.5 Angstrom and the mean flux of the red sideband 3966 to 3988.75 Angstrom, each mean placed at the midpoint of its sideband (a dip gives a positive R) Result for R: 5.47 Angstrom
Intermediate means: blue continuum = 13.2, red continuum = 12.4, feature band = 11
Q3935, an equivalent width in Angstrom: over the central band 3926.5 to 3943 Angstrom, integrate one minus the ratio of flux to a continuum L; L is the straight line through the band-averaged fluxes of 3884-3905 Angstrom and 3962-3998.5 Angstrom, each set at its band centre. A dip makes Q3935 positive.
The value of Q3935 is 7.6 Angstrom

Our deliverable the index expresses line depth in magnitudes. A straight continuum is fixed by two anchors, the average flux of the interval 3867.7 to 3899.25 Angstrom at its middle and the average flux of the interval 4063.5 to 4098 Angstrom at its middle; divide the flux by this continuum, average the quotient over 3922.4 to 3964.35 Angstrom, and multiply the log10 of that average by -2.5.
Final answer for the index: 0.34 mag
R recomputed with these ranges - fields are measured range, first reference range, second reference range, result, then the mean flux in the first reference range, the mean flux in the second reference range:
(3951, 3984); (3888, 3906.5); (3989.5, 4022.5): 8.82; 13.5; 17.8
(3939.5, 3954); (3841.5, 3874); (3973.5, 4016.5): 2.50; 14.4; 17.1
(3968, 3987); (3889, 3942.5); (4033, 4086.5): 2.43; 12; 17.5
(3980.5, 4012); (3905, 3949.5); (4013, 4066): -4.75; 11.5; 17.7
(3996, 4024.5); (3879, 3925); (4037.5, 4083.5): -2.52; 13.8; 17.5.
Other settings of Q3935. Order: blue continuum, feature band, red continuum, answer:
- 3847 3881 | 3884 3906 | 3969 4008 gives 2.4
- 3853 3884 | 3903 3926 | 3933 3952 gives -4.8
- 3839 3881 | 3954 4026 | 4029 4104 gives 4.4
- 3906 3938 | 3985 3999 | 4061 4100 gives -3.7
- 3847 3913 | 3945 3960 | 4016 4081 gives 0.8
